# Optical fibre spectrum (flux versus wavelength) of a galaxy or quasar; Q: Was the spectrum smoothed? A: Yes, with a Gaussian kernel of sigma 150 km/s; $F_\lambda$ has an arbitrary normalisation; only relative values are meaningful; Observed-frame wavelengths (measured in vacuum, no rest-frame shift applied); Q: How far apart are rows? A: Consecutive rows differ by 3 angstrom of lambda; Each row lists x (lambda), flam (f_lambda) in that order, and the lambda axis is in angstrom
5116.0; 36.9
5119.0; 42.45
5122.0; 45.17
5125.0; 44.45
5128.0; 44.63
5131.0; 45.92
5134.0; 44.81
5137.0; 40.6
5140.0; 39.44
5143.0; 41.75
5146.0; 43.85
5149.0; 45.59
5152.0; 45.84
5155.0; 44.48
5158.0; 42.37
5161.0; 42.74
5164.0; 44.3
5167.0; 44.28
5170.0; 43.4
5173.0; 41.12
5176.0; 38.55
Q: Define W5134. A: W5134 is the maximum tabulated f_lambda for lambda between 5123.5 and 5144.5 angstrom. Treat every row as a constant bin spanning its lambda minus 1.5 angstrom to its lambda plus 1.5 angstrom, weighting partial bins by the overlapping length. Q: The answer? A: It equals 45.92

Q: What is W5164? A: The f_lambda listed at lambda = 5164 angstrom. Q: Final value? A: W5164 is 44.3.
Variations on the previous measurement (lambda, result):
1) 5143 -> 41.75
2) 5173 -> 41.12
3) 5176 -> 38.55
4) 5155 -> 44.48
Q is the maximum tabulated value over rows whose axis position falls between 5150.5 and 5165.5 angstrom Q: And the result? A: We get 45.84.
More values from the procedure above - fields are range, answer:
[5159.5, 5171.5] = 44.3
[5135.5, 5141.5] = 40.6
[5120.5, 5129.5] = 45.17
